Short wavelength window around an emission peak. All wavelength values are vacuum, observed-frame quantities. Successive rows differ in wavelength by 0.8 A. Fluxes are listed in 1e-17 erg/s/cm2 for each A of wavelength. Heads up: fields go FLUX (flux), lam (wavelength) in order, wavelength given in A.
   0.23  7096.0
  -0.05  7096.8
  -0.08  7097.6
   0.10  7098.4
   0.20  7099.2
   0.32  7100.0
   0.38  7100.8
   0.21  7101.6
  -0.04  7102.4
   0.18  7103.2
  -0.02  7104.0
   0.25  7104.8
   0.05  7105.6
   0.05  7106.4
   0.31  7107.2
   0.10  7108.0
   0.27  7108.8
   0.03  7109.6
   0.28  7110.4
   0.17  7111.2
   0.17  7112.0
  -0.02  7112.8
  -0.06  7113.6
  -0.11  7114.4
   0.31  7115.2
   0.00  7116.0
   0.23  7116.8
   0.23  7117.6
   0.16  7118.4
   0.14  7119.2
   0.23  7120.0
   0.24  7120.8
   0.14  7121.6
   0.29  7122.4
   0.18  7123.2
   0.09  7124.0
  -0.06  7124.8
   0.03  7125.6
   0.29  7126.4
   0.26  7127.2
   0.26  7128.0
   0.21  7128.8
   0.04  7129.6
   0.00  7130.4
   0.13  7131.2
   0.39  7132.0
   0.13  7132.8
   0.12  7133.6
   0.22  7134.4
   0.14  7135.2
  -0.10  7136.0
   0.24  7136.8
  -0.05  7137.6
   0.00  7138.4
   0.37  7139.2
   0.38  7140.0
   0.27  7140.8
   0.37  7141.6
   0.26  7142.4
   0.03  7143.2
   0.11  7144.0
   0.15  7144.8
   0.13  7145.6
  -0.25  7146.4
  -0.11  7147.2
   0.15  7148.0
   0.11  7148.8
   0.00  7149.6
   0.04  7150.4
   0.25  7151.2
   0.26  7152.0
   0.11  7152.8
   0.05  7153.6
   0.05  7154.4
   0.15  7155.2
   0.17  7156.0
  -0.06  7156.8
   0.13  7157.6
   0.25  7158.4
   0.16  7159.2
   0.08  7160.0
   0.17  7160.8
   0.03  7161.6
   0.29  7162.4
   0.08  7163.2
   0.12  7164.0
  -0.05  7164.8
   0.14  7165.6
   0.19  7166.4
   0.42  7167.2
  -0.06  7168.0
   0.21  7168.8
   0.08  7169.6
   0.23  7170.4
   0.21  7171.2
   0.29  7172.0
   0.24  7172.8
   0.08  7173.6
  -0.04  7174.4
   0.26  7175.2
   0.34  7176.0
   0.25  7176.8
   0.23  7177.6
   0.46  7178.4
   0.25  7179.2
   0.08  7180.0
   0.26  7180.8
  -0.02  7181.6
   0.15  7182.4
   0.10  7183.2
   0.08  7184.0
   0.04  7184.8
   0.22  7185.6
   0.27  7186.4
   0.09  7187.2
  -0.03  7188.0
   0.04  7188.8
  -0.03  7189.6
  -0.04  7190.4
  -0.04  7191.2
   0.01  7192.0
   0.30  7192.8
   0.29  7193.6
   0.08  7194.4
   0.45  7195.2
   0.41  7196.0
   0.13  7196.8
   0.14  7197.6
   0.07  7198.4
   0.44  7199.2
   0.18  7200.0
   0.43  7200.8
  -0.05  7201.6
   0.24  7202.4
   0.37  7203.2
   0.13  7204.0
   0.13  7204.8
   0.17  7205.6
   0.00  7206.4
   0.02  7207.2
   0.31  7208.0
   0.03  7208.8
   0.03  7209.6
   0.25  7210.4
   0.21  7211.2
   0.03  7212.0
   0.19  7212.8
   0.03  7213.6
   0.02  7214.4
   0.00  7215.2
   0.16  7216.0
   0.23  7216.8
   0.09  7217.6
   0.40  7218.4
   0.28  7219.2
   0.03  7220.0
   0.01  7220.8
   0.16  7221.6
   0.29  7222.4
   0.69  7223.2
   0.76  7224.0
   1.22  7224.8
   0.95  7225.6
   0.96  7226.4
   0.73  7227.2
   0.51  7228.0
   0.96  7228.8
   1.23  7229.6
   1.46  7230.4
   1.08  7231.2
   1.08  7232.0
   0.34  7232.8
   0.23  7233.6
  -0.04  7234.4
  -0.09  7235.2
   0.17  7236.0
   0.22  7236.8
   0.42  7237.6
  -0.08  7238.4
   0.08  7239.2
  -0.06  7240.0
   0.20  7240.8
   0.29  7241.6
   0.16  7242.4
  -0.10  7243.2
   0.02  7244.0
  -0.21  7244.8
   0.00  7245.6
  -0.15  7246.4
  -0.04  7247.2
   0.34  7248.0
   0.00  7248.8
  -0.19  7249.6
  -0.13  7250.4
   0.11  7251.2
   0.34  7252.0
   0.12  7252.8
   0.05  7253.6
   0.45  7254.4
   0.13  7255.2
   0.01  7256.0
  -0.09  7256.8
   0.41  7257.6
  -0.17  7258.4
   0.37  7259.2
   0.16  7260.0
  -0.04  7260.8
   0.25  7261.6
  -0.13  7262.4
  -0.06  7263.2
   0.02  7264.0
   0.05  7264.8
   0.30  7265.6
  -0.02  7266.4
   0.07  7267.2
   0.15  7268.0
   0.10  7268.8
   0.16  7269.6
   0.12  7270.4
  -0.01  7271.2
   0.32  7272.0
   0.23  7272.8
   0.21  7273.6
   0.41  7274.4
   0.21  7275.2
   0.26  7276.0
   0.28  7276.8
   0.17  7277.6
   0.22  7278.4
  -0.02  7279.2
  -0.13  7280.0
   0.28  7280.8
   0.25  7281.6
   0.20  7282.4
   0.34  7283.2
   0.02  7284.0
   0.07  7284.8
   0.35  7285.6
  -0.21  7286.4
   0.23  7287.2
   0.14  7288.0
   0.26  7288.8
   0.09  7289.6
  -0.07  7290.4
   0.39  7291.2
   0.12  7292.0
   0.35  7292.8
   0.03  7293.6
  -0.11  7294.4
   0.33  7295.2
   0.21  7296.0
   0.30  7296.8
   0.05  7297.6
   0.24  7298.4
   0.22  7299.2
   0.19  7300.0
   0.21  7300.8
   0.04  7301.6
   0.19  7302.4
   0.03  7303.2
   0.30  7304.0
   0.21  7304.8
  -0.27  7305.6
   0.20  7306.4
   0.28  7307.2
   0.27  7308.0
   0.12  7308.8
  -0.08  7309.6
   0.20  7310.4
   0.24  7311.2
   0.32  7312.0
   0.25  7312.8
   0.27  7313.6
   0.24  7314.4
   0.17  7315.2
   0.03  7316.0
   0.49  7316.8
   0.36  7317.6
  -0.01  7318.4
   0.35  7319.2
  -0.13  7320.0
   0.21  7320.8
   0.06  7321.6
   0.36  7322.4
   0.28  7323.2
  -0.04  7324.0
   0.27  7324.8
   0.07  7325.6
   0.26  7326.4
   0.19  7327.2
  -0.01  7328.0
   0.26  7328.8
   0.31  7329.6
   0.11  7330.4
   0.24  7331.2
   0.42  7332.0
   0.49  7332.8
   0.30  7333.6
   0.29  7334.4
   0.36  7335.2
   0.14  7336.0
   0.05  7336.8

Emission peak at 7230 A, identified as [O II]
